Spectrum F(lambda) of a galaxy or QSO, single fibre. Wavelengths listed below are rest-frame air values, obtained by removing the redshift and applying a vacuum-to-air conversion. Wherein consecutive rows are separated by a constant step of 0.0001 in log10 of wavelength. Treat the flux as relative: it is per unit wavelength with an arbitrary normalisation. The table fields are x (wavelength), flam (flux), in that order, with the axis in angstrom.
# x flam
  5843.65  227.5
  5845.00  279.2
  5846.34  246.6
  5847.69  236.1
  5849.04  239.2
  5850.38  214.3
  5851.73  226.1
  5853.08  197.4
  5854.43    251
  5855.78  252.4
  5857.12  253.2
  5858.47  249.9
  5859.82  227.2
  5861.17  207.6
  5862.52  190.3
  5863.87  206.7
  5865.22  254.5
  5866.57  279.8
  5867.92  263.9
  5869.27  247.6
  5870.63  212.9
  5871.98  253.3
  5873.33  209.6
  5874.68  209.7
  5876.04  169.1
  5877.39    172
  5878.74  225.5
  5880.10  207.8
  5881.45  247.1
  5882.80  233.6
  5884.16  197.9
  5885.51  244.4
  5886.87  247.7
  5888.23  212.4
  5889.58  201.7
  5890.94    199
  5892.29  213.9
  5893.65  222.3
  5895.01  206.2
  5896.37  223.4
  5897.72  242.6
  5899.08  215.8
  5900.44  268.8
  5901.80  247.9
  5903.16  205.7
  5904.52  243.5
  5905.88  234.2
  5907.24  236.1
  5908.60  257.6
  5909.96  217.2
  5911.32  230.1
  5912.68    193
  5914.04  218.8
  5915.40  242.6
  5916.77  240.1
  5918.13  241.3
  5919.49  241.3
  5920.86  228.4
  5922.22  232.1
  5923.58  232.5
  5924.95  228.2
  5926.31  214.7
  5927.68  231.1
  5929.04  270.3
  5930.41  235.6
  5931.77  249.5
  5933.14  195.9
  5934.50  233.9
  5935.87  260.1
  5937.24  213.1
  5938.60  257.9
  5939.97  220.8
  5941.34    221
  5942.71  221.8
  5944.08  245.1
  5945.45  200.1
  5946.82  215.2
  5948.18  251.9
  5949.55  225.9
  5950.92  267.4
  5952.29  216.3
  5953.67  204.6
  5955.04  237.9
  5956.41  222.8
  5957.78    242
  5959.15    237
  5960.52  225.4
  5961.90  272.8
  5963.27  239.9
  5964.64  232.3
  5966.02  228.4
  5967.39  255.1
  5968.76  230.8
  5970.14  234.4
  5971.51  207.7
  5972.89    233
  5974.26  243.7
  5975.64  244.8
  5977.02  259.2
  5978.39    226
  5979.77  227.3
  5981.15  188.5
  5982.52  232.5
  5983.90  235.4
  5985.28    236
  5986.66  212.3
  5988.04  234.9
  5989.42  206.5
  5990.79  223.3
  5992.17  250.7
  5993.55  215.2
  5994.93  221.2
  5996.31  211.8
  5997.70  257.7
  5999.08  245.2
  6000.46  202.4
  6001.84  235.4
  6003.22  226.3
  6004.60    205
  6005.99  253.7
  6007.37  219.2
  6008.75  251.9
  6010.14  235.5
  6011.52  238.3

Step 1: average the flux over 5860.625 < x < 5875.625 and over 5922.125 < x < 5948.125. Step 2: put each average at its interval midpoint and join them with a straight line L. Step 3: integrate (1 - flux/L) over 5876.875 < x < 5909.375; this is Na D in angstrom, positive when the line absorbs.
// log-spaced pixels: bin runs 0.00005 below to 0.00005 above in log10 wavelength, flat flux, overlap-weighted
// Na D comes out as 0.6 angstrom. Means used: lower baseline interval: 230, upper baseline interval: 231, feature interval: 226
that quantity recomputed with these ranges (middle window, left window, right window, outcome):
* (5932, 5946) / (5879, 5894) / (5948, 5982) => 0.10 angstrom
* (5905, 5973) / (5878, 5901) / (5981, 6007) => -2.22 angstrom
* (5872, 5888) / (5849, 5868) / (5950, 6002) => 1.13 angstrom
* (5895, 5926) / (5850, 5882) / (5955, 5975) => -0.17 angstrom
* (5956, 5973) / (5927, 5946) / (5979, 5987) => -0.70 angstrom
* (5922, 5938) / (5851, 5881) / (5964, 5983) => -0.27 angstrom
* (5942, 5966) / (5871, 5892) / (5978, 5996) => -1.27 angstrom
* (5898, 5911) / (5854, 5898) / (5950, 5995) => -0.53 angstrom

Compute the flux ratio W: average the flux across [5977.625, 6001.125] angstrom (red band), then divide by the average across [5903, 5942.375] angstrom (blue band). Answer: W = 1.0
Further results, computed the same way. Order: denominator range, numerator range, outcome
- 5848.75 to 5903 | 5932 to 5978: 1.03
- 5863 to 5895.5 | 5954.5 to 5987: 1.05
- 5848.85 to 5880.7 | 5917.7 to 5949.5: 1.03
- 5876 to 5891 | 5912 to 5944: 1.07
